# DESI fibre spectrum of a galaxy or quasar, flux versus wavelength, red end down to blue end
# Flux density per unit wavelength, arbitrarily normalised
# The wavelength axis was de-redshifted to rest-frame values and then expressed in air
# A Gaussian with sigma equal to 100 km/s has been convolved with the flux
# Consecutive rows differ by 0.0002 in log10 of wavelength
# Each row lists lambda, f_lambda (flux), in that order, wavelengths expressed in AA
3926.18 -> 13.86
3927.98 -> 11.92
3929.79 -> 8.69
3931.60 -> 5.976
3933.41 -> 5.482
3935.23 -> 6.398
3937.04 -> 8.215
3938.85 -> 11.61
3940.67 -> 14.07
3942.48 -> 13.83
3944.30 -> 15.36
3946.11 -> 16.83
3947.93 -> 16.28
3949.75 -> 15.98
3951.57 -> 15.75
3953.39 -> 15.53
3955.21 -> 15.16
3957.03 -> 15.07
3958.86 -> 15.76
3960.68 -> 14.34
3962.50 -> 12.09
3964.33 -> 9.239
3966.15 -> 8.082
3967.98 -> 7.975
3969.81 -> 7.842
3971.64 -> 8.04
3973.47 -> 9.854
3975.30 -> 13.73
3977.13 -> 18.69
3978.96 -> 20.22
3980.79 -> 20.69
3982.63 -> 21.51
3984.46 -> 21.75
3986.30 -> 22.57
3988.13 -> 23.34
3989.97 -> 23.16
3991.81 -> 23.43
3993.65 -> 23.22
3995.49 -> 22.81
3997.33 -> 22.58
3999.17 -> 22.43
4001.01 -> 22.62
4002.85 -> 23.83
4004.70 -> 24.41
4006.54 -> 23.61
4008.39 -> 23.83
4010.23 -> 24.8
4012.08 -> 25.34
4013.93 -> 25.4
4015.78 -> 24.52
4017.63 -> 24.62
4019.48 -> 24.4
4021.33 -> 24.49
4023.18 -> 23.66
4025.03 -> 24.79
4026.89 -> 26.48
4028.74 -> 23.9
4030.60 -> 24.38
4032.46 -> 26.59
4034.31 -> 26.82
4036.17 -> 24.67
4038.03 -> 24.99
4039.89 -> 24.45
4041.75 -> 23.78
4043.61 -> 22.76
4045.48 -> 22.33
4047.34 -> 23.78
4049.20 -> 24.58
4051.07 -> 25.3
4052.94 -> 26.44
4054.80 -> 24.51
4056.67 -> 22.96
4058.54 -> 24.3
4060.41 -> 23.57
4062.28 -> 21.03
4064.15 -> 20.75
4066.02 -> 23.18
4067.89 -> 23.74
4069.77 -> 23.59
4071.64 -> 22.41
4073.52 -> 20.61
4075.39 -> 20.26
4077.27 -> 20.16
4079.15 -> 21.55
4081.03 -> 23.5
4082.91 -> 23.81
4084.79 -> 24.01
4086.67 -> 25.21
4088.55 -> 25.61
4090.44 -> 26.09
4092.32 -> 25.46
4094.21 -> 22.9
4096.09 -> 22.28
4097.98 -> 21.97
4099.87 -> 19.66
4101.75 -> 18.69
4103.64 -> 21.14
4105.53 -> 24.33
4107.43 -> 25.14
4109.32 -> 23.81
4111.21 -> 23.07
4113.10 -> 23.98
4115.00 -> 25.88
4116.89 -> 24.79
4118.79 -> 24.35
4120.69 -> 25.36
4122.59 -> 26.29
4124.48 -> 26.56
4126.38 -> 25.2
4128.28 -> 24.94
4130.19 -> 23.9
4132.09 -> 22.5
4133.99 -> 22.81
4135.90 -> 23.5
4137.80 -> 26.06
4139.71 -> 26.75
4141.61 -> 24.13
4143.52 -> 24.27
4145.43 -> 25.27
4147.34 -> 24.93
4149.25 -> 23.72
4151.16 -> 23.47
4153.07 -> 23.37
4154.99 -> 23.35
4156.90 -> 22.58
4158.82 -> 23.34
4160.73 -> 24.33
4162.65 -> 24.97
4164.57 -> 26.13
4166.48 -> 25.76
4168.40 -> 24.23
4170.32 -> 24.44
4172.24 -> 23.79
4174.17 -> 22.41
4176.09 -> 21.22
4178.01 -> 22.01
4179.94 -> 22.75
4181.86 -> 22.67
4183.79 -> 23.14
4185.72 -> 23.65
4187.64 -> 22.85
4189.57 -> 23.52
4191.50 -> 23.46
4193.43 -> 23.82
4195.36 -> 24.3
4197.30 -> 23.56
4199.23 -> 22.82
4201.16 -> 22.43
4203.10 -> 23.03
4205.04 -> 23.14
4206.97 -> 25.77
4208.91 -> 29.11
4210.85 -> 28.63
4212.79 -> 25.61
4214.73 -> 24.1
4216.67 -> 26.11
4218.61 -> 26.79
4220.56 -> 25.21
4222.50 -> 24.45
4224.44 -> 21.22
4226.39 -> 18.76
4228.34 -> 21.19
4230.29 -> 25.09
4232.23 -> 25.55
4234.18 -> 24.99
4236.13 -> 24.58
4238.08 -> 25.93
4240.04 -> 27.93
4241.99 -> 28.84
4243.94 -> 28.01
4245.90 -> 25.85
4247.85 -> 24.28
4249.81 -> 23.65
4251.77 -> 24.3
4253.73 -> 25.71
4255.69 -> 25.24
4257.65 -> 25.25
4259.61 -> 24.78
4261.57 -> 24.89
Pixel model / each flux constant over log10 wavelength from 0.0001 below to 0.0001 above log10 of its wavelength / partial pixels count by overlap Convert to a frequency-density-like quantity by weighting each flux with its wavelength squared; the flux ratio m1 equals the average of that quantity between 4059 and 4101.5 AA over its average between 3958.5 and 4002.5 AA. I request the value 1.37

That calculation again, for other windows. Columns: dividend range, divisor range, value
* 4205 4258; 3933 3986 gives 2.08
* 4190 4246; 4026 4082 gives 1.14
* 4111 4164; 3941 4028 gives 1.37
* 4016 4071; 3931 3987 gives 1.84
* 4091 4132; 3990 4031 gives 1.04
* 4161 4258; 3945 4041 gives 1.34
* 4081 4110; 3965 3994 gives 1.46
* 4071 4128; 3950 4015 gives 1.34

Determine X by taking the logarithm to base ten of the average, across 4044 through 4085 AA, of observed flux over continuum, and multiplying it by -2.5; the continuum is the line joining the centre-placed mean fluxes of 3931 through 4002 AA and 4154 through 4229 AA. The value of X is -0.20 mag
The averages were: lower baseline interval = 15.6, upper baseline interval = 23.9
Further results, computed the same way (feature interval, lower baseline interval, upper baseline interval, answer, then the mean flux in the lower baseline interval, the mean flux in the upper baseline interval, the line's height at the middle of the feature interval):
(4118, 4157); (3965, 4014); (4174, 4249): -0.08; 19.7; 24.4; 22.8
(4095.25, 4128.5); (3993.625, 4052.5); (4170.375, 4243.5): 0.02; 24.3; 24.2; 24.3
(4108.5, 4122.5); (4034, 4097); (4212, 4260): -0.03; 23.5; 24.9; 23.9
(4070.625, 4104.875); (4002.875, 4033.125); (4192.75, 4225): 0.10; 24.7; 24.8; 24.7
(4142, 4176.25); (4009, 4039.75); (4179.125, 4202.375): -0.02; 25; 23.3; 23.6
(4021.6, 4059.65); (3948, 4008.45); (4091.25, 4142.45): -0.20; 17.8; 23.9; 20.5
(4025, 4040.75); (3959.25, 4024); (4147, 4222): -0.22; 19.8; 24.1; 20.7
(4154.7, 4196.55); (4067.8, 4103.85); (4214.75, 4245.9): 0.02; 22.6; 25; 24.1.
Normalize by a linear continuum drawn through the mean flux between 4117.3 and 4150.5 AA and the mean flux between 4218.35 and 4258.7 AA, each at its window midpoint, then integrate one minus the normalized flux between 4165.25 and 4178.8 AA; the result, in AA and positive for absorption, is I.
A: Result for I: 0.7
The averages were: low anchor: 24.7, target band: 23.5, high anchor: 24.9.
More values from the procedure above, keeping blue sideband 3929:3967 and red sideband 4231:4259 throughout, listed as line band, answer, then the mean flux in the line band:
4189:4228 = -0.3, 24.2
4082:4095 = -4.2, 24.7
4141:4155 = -1.8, 24.1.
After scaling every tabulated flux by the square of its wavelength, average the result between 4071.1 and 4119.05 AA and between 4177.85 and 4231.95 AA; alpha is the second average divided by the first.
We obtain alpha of 1.09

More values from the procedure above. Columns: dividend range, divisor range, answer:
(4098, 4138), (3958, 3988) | 1.73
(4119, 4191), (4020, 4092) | 1.06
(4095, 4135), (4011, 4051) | 1.00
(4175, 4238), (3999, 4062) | 1.07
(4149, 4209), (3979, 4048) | 1.08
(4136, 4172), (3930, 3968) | 2.19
